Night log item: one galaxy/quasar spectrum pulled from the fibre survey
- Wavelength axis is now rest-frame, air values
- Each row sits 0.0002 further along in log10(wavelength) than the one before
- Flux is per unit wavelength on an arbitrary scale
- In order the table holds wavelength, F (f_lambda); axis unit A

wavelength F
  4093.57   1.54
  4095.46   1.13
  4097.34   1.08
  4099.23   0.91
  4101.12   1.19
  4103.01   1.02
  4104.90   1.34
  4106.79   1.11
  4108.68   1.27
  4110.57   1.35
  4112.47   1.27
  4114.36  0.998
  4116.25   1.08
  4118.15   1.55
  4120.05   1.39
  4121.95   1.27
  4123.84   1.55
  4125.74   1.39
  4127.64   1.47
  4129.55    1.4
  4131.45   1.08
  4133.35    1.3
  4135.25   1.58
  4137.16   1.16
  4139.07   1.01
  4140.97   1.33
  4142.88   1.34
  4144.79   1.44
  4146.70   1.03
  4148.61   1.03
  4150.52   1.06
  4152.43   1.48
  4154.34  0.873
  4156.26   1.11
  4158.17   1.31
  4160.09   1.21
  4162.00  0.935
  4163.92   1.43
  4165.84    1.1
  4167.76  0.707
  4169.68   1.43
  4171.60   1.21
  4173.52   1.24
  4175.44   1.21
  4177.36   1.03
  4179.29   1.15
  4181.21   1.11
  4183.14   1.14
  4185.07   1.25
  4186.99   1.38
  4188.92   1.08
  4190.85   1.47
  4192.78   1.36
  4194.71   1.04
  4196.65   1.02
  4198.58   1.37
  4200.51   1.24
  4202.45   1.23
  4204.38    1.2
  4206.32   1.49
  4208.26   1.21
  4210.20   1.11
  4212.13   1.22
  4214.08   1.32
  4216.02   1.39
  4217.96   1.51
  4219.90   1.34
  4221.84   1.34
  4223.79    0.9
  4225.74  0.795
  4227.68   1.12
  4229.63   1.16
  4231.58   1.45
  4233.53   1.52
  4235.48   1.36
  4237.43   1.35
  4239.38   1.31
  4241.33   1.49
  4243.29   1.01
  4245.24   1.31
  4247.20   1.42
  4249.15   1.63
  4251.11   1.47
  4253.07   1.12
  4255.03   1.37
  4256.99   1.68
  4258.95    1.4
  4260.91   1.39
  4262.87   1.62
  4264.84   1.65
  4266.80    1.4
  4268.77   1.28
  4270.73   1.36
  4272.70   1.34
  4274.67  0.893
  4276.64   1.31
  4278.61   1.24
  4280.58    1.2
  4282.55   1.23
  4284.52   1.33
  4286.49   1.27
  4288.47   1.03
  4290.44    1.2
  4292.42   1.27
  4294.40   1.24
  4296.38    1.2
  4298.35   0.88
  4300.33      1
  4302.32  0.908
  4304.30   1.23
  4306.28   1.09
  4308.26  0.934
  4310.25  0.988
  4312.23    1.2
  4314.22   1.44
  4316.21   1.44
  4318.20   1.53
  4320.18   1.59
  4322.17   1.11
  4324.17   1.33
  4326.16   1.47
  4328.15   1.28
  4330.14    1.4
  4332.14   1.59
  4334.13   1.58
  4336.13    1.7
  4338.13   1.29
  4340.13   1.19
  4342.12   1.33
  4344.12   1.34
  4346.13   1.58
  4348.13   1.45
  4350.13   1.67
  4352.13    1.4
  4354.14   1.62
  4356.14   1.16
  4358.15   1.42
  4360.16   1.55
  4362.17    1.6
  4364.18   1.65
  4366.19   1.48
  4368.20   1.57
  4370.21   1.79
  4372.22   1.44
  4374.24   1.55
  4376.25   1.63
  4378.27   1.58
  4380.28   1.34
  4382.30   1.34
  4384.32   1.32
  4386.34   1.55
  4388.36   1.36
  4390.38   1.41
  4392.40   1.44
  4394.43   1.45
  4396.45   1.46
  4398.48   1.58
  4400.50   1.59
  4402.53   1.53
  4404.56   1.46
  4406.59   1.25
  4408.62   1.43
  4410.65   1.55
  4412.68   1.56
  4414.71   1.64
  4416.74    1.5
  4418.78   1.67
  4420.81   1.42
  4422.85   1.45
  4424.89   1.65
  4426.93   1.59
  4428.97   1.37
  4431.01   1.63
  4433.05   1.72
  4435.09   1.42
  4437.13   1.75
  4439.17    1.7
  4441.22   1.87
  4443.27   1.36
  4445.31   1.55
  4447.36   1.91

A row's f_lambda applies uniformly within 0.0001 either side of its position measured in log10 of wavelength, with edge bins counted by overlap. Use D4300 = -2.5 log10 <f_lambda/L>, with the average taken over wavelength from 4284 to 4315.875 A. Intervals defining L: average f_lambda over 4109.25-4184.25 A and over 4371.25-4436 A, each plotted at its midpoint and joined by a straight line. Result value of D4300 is 0.211 mag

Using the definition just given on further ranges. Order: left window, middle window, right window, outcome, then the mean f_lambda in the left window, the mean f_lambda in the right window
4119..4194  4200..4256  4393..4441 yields 0.02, 1.23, 1.54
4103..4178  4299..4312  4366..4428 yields 0.34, 1.23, 1.5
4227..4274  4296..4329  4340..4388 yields 0.19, 1.38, 1.49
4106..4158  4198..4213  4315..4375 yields 0.06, 1.26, 1.47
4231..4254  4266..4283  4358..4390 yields 0.13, 1.37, 1.51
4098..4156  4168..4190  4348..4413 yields 0.09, 1.24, 1.49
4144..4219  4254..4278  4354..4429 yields -0.05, 1.21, 1.5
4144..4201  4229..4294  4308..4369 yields -0.02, 1.18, 1.42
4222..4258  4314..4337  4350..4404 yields -0.02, 1.3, 1.5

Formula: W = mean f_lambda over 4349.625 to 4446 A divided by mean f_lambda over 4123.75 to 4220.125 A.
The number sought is 1.23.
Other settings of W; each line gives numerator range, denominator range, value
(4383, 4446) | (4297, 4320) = 1.31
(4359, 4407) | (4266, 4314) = 1.28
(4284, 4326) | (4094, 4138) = 0.96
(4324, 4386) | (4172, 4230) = 1.21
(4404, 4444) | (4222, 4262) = 1.18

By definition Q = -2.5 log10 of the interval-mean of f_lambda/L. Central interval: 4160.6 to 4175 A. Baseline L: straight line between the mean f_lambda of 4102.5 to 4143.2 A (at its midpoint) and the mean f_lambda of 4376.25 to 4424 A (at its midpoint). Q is 0.14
